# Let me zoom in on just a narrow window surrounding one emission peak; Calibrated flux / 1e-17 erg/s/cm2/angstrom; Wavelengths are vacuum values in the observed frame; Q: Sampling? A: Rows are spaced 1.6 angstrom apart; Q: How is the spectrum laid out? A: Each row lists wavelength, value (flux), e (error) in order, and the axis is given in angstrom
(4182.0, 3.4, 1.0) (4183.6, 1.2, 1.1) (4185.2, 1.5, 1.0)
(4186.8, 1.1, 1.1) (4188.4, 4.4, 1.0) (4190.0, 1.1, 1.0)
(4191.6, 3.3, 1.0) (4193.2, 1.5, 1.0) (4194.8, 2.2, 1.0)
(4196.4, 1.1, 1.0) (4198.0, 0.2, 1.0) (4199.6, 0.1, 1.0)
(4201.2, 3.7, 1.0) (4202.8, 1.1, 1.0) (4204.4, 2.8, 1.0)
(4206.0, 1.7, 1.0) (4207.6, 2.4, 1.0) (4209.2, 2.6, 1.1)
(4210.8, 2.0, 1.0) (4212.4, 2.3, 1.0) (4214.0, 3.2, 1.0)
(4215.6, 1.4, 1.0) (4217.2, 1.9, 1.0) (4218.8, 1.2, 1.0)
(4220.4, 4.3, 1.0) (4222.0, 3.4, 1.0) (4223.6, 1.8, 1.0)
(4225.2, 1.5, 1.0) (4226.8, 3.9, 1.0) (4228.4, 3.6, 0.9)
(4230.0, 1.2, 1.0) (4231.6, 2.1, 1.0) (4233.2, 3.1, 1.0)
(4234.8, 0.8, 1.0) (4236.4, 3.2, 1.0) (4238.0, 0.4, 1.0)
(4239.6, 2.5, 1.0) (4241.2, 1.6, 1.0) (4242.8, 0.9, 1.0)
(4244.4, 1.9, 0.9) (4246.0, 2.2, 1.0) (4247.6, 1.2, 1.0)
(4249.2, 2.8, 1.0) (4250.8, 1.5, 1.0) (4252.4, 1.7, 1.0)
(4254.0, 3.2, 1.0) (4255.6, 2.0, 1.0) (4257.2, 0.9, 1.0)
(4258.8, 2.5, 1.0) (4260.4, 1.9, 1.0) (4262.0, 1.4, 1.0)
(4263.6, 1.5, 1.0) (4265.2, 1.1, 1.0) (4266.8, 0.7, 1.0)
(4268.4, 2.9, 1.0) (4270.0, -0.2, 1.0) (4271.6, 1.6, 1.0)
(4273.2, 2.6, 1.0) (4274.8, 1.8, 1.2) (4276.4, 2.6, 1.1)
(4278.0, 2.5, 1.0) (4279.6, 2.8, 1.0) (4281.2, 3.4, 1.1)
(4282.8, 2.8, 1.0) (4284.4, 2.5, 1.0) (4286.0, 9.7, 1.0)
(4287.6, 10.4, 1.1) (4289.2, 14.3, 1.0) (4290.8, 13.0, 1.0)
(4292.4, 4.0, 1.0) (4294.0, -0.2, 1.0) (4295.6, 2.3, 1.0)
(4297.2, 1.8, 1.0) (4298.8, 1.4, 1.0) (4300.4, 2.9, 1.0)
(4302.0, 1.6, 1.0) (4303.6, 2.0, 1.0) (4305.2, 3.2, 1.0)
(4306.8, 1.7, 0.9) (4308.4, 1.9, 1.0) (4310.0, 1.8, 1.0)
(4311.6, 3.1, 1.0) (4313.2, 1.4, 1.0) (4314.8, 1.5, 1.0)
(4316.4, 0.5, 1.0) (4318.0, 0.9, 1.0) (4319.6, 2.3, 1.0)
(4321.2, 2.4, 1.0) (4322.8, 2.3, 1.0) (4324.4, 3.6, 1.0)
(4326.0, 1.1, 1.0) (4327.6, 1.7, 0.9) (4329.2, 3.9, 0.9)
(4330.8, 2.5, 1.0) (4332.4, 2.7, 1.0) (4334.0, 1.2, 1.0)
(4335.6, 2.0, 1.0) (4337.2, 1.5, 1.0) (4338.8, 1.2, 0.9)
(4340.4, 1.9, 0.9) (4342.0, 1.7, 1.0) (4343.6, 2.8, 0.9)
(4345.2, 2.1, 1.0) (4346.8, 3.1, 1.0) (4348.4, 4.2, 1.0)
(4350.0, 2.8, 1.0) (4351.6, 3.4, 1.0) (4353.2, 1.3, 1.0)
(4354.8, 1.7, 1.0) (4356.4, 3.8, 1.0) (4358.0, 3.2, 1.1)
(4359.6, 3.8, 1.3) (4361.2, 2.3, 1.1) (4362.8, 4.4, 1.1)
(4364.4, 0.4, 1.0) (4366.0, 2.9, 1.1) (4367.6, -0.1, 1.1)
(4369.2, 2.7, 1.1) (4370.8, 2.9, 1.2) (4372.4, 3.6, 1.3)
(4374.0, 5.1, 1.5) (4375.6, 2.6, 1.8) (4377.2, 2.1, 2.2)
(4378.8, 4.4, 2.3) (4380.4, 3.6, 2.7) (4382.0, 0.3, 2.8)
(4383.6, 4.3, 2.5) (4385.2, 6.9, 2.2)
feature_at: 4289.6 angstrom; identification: [O II] 3727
